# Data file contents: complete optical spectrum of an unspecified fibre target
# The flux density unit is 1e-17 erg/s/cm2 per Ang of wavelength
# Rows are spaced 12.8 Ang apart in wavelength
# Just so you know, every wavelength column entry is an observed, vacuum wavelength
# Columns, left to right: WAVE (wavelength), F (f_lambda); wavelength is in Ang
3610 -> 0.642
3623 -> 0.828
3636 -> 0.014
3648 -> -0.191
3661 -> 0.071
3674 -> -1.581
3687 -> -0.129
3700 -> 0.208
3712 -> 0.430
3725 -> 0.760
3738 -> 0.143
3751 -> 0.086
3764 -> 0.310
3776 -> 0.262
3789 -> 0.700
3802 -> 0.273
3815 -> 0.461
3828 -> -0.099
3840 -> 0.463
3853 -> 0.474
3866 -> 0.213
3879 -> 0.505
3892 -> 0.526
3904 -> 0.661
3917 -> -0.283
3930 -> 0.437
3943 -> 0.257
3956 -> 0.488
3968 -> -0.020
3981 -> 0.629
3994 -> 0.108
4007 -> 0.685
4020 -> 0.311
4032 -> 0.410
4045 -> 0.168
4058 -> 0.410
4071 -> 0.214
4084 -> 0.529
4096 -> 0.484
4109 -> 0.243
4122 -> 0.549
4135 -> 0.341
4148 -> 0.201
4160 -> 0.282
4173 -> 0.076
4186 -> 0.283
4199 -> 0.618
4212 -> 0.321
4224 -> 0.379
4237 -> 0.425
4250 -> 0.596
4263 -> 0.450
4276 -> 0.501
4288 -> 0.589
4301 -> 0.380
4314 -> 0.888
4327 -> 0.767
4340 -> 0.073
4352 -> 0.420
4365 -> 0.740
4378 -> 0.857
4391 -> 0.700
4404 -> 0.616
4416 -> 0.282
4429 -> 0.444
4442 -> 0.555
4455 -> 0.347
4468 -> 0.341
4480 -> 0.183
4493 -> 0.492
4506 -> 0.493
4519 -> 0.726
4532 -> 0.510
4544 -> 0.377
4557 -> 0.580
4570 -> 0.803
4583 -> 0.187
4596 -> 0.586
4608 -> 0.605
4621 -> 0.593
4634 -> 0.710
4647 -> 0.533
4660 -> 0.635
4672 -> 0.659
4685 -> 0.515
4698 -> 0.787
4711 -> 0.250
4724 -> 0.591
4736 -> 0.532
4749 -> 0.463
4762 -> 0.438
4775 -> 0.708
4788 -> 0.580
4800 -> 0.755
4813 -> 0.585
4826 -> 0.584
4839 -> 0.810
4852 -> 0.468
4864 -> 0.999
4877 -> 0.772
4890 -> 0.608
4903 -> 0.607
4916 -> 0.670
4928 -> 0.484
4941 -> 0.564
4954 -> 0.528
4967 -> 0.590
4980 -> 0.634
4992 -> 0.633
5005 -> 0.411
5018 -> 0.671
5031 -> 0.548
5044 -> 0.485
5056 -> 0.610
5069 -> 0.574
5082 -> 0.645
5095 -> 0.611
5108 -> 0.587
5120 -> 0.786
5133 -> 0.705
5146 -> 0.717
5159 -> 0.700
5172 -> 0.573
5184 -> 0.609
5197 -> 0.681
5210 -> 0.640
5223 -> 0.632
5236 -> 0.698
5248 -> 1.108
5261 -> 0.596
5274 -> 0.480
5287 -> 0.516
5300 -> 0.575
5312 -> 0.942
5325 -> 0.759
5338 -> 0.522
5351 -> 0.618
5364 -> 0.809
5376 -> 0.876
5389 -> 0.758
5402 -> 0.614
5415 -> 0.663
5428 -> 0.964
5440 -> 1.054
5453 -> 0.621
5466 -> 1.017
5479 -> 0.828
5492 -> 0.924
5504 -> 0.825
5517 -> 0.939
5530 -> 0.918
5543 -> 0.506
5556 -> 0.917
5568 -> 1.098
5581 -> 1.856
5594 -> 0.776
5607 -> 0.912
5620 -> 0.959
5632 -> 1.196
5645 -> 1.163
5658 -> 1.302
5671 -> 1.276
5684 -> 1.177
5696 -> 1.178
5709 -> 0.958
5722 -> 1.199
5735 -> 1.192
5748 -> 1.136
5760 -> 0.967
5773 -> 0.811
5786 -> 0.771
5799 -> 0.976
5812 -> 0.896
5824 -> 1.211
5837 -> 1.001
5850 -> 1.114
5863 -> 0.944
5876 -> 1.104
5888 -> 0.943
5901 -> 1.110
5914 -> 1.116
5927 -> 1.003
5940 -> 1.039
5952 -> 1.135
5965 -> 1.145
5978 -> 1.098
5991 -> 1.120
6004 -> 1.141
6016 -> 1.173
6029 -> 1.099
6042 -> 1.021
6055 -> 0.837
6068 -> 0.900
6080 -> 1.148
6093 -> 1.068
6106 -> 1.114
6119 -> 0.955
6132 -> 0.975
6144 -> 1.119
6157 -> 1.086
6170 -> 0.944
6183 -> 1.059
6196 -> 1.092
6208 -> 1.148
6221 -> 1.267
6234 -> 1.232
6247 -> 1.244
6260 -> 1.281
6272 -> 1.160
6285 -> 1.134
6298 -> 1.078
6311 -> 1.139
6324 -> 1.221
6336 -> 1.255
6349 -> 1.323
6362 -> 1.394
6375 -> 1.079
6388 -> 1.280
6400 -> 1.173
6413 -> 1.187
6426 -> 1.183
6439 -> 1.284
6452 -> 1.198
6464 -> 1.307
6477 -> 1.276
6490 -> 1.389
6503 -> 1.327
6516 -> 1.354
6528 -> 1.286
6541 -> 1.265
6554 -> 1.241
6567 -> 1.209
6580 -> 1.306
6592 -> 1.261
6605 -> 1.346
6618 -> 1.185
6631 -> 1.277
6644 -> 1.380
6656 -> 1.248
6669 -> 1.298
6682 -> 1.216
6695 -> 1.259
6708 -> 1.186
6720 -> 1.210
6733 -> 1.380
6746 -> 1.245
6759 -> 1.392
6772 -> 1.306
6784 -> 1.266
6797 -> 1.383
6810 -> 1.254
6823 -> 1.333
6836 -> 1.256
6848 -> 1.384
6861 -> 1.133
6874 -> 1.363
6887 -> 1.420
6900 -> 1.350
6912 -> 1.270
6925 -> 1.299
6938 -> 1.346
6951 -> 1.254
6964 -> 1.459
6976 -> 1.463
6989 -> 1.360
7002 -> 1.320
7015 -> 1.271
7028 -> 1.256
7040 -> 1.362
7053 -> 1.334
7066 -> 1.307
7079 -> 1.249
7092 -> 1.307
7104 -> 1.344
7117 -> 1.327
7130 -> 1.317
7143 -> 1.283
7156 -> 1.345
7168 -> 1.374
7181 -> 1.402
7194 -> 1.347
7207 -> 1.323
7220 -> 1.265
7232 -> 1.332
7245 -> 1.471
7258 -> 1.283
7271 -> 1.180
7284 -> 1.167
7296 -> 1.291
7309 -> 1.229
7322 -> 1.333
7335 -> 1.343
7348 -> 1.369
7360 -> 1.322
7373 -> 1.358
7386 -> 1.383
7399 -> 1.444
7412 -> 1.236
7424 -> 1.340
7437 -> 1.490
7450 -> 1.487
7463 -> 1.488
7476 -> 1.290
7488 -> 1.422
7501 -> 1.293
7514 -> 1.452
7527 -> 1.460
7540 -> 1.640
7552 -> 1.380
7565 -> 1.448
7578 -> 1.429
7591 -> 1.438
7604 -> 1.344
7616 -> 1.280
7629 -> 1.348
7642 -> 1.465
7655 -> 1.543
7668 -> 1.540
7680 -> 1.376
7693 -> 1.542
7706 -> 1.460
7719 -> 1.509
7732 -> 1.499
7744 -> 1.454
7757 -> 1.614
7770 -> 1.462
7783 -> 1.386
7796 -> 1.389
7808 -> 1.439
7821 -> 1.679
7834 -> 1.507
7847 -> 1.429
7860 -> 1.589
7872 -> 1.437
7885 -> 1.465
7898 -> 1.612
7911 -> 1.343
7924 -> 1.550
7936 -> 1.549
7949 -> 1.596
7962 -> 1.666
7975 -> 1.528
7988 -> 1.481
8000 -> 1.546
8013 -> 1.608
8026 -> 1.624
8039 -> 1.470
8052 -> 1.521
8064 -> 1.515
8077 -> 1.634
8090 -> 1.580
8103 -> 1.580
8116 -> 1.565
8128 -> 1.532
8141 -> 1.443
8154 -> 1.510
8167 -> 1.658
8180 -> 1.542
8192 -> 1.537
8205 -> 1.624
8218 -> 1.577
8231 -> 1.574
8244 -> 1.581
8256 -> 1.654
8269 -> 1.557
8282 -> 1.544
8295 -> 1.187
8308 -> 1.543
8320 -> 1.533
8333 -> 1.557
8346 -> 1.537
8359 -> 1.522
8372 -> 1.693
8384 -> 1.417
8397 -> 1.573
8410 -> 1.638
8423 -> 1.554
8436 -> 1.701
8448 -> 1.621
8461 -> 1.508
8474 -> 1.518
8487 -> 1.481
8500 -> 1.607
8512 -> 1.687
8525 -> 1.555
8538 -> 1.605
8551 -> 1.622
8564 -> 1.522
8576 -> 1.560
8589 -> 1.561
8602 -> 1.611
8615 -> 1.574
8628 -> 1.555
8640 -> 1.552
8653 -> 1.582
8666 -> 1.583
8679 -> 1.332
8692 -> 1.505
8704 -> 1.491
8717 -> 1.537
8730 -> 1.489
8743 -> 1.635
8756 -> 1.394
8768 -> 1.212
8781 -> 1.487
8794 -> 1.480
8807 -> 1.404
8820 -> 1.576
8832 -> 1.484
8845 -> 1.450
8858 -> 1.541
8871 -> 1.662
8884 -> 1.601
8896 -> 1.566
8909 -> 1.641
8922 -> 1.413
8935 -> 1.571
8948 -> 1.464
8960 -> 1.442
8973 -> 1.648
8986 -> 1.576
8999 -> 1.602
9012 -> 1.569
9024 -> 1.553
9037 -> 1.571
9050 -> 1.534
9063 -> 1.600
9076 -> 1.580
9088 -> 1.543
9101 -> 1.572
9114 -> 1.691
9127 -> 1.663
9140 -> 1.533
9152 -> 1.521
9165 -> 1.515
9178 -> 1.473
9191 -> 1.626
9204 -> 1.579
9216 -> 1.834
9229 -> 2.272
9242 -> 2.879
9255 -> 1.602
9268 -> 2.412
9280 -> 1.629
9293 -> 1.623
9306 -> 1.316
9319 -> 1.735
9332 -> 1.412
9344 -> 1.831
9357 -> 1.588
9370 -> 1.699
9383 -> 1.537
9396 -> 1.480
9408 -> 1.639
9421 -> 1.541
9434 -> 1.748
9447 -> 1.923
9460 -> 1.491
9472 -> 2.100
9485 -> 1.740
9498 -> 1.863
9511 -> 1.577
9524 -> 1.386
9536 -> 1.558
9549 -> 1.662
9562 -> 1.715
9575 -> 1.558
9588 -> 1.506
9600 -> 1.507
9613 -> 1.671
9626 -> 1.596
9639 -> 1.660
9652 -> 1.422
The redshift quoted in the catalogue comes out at 0.41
